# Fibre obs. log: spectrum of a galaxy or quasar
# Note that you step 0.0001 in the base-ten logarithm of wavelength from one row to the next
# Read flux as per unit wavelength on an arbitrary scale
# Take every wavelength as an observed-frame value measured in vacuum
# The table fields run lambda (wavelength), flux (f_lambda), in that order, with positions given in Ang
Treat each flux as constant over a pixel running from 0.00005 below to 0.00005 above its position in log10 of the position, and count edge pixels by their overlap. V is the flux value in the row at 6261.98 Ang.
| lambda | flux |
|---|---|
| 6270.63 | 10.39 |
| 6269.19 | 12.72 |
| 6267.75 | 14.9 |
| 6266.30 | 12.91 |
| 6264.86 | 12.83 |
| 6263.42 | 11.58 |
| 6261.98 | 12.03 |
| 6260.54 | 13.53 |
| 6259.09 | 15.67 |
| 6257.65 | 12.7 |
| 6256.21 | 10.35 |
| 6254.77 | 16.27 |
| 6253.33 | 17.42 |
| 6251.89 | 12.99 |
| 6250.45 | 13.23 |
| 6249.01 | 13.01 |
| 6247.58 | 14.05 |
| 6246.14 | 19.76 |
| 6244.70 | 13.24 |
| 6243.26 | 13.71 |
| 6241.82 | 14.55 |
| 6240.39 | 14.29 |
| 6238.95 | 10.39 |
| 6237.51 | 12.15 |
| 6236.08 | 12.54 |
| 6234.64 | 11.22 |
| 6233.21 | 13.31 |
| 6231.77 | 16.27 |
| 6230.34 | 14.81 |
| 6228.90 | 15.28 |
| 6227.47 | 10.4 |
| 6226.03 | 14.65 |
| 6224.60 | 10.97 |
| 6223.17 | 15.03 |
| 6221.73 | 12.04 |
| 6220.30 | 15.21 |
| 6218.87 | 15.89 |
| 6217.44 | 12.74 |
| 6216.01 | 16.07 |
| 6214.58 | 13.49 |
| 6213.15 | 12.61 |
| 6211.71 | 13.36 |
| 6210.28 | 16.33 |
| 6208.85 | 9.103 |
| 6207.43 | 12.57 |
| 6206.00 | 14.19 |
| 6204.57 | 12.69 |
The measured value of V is 12.03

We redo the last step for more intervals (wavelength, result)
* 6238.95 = 10.39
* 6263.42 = 11.58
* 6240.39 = 14.29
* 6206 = 14.19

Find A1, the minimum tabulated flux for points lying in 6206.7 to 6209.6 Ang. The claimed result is 9.103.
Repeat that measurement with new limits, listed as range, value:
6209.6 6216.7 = 12.61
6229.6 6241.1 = 10.39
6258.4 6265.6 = 11.58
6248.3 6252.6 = 12.99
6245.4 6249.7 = 13.01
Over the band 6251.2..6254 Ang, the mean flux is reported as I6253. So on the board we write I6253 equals 15.2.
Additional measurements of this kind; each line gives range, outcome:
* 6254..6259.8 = 13.8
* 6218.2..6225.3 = 13.8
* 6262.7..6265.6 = 12.2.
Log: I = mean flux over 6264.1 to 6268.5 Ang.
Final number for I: 13.5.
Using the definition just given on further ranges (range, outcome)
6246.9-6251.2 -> 13.4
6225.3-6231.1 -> 13.8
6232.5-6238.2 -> 12.3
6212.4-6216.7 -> 14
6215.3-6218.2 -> 14.4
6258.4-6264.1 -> 13.2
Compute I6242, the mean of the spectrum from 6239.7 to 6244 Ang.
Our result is 14.2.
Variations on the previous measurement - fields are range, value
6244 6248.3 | 15.7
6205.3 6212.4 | 13.1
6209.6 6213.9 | 14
